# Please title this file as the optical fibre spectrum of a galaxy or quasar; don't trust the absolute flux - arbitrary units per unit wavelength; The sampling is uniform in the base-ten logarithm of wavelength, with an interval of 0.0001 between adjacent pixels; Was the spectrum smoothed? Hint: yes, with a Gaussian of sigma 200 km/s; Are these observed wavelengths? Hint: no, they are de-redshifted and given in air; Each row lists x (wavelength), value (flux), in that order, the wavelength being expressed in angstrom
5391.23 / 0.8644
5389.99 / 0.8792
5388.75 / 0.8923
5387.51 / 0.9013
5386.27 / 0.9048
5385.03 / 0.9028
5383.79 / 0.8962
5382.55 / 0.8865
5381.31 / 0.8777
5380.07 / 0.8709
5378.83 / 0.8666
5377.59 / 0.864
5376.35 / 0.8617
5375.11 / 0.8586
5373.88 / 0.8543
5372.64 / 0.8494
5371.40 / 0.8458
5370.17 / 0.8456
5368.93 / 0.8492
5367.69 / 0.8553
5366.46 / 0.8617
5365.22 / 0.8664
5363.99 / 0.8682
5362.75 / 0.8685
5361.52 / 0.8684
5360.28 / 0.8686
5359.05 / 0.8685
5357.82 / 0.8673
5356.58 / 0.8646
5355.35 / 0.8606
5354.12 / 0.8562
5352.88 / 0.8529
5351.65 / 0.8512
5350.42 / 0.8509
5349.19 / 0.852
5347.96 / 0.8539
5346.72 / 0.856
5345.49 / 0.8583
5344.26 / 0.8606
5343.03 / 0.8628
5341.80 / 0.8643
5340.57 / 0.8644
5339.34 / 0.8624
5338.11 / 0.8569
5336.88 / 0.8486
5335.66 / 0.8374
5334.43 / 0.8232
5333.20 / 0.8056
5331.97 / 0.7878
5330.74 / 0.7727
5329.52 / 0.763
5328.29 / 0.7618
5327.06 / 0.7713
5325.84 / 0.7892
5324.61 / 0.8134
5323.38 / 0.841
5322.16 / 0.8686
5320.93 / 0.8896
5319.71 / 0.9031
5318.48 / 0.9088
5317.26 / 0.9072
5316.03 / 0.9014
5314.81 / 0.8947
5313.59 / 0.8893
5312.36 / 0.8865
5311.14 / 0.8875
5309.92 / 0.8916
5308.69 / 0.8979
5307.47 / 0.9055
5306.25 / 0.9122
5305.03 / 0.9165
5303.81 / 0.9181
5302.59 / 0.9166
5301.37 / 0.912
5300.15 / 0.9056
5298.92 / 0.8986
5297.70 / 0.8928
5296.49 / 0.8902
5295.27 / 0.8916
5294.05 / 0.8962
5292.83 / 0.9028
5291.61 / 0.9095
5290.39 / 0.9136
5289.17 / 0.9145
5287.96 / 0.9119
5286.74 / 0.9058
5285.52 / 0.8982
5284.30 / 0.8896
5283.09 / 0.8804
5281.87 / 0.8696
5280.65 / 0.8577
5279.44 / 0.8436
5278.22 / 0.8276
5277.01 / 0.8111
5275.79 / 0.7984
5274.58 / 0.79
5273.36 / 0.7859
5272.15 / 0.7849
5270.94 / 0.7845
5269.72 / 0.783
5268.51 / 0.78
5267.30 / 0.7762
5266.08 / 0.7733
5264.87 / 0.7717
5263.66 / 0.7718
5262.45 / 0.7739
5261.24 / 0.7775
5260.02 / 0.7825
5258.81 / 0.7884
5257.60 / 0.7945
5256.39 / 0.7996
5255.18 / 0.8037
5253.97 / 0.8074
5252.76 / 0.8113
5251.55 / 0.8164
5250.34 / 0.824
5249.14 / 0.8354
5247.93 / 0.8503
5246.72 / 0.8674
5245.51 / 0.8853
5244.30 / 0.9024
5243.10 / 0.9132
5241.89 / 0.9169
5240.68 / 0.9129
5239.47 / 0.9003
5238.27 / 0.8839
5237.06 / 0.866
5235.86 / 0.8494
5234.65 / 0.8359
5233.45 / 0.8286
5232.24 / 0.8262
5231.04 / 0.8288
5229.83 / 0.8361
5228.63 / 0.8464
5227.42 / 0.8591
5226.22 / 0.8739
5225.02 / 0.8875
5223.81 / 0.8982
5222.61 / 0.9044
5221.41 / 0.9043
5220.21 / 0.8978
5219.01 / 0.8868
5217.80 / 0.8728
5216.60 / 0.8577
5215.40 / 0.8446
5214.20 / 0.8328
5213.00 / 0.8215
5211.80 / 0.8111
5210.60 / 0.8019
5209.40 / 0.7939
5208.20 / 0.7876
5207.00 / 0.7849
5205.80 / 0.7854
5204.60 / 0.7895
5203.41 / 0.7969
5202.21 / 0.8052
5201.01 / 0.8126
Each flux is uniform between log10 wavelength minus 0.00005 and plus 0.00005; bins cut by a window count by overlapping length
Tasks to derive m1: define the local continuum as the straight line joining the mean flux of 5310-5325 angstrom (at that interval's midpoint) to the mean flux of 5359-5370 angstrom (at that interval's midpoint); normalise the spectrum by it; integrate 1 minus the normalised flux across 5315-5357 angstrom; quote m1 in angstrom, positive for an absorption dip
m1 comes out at 1.5 angstrom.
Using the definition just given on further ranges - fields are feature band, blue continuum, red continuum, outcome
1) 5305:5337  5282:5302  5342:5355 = 0.9 angstrom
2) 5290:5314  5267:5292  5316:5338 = -1.8 angstrom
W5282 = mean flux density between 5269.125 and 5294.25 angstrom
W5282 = 0.854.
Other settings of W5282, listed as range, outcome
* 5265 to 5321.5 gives 0.871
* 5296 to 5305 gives 0.906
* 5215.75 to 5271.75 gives 0.84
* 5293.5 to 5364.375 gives 0.864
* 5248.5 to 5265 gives 0.798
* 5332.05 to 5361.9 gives 0.853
